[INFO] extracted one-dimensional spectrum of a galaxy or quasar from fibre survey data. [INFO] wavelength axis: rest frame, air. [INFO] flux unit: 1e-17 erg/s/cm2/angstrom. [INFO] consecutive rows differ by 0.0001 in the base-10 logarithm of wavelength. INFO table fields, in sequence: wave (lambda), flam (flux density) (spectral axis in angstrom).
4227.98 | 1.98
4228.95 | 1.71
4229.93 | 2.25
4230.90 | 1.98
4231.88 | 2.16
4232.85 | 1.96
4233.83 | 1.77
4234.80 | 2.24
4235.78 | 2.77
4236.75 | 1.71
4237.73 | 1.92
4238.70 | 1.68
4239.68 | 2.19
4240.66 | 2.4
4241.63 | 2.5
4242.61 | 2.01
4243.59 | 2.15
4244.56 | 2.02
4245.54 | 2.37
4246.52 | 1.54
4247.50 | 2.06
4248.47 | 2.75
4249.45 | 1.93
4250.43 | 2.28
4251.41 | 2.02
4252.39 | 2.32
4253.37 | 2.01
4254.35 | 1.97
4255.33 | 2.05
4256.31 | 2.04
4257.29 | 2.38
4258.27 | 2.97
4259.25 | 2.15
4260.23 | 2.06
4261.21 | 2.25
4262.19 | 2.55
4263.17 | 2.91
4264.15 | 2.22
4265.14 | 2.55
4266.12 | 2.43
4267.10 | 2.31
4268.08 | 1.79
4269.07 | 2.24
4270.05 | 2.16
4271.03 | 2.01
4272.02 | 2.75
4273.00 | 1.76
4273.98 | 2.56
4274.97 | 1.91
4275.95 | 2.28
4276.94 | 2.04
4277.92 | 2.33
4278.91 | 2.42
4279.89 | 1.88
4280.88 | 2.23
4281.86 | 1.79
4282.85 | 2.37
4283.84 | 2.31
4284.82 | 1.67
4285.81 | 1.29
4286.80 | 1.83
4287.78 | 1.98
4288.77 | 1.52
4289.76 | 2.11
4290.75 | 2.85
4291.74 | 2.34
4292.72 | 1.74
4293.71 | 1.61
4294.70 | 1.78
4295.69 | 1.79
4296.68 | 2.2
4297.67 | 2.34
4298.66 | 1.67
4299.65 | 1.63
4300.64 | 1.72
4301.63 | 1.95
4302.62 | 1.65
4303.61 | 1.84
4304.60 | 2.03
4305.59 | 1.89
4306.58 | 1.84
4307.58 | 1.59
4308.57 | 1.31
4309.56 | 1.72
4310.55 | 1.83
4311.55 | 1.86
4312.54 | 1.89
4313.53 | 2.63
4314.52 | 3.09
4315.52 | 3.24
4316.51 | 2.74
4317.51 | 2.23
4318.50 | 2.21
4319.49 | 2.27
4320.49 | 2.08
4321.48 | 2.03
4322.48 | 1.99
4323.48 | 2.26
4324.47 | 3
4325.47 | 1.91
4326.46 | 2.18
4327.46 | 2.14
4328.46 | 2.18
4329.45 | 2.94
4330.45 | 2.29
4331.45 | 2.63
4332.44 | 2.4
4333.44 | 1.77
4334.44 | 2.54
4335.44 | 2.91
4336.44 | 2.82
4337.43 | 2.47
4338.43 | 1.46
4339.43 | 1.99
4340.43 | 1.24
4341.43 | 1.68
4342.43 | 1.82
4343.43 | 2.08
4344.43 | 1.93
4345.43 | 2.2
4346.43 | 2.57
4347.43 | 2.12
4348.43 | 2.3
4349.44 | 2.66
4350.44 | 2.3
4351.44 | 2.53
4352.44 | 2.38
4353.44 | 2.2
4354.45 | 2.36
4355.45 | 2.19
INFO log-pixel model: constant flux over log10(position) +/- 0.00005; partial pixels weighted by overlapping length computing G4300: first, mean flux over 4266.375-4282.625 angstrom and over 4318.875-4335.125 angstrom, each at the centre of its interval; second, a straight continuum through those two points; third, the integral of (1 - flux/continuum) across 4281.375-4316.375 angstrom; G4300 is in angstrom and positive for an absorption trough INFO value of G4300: 3.9 angstrom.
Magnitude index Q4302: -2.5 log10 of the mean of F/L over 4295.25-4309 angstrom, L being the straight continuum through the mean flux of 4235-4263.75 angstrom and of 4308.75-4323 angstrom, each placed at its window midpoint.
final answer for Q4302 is 0.23 mag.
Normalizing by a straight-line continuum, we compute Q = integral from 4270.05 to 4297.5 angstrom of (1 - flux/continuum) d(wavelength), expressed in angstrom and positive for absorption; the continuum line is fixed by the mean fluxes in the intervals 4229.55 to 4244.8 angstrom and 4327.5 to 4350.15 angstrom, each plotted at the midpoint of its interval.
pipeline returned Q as 1.35 angstrom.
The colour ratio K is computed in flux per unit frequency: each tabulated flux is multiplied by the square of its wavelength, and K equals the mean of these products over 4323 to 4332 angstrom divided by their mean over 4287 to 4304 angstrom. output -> 1.26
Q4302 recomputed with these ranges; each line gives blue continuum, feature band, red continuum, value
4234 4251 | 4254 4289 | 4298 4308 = -0.10 mag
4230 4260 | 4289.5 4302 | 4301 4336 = 0.11 mag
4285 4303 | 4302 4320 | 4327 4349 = -0.05 mag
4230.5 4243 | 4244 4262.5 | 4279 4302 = -0.07 mag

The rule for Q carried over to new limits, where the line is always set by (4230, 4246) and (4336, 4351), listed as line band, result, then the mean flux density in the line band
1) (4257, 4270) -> -1.5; 2.36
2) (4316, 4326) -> -0.8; 2.27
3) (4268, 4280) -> -0.4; 2.19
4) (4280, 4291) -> 0.7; 1.97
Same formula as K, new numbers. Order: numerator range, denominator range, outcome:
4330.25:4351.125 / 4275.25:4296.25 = 1.12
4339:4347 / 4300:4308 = 1.09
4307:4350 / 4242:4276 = 1.03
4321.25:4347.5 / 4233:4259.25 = 1.07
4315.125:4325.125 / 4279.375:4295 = 1.24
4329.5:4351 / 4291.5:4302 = 1.20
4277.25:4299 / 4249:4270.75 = 0.90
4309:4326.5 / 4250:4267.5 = 1.02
